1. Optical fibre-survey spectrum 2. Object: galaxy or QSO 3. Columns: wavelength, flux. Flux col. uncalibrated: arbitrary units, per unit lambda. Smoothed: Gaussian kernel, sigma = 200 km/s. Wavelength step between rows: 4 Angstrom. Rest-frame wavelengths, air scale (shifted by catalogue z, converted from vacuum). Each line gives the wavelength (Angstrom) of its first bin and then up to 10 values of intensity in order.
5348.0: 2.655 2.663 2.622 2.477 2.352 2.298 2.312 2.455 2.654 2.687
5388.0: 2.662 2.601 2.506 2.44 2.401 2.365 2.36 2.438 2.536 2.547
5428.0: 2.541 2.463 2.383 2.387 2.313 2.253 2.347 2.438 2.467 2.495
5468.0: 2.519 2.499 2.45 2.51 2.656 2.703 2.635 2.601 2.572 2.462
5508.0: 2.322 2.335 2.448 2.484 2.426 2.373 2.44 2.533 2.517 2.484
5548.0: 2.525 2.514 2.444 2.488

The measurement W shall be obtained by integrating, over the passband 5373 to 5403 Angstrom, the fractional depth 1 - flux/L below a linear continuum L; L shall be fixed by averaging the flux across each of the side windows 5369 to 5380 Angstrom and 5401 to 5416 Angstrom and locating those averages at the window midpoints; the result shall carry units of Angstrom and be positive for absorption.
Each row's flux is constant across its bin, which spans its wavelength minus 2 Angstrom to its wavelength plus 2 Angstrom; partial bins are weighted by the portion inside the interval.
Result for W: -1.8 Angstrom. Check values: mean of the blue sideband 2.42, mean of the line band 2.56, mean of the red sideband 2.39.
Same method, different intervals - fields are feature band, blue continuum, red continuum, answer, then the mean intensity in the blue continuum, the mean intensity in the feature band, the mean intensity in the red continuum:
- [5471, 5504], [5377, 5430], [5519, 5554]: -1.1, 2.52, 2.57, 2.48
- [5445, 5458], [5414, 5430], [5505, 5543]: 0.8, 2.52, 2.34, 2.43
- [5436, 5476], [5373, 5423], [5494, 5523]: 1.1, 2.51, 2.41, 2.46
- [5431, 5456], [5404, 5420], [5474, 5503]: 1.2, 2.41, 2.36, 2.59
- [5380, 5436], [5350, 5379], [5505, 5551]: -1.1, 2.46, 2.5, 2.45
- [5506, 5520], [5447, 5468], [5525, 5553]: 0.4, 2.42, 2.38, 2.48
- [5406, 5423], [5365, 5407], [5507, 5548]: 0.4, 2.49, 2.43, 2.44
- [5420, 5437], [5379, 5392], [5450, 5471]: 0.3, 2.66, 2.5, 2.46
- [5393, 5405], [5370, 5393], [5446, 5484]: 0.3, 2.56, 2.47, 2.45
